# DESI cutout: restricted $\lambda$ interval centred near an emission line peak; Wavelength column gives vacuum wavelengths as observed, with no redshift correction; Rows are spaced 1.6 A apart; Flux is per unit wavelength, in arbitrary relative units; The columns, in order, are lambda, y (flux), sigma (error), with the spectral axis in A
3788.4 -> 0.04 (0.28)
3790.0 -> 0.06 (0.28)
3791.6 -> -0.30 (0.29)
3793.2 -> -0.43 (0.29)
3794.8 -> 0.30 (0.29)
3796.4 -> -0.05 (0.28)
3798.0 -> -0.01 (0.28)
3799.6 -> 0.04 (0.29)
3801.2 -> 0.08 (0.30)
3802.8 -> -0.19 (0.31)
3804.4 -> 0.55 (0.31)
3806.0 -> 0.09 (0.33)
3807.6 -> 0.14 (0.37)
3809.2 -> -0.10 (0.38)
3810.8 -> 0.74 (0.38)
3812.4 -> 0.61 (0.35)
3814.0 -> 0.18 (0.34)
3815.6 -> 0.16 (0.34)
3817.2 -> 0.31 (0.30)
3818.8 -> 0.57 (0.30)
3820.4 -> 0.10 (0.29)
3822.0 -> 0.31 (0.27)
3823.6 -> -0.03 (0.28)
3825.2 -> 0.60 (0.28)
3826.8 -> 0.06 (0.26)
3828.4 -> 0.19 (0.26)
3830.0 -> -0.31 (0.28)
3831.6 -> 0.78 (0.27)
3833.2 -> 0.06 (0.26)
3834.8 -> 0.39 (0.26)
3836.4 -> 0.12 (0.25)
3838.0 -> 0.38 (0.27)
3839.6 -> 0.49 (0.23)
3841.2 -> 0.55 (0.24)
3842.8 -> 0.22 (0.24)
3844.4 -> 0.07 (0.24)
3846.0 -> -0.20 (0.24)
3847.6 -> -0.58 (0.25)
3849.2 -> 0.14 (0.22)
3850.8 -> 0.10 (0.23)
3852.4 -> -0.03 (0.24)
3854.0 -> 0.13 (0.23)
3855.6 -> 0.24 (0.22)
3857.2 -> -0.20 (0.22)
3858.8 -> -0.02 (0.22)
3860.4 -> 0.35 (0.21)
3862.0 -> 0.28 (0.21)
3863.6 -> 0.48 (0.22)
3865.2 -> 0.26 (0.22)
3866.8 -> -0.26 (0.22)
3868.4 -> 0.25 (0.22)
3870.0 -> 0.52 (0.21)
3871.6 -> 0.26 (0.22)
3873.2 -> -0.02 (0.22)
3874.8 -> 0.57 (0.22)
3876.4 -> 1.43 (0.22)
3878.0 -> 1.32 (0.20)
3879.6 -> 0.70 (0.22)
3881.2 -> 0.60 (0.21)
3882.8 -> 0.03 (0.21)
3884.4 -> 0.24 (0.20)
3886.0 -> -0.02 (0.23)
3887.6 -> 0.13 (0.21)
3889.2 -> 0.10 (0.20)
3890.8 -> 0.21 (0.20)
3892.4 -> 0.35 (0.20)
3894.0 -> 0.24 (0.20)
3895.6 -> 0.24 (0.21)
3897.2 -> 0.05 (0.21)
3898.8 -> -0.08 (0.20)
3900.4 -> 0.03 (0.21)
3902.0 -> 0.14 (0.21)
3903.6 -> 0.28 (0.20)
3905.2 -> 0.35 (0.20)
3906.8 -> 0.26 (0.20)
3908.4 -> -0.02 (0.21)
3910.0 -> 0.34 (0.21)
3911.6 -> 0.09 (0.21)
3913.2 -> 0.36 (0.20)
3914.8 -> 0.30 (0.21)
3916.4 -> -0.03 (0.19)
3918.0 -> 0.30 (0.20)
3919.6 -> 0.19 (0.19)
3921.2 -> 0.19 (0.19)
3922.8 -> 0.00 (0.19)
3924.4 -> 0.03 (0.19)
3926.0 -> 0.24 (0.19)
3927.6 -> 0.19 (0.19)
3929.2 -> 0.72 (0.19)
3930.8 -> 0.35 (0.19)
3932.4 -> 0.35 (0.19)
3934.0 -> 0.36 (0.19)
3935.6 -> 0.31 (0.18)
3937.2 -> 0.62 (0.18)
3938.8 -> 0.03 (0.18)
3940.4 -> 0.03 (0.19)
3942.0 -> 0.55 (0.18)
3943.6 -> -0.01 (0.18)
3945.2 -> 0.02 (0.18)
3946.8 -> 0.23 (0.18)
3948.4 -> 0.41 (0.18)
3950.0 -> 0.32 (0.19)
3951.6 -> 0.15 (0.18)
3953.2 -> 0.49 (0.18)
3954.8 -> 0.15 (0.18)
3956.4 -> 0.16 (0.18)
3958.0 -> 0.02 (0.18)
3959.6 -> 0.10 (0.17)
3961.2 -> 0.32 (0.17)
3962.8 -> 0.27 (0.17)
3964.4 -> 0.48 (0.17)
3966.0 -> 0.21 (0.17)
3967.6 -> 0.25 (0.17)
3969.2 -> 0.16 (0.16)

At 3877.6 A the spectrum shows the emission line [O II] 3727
